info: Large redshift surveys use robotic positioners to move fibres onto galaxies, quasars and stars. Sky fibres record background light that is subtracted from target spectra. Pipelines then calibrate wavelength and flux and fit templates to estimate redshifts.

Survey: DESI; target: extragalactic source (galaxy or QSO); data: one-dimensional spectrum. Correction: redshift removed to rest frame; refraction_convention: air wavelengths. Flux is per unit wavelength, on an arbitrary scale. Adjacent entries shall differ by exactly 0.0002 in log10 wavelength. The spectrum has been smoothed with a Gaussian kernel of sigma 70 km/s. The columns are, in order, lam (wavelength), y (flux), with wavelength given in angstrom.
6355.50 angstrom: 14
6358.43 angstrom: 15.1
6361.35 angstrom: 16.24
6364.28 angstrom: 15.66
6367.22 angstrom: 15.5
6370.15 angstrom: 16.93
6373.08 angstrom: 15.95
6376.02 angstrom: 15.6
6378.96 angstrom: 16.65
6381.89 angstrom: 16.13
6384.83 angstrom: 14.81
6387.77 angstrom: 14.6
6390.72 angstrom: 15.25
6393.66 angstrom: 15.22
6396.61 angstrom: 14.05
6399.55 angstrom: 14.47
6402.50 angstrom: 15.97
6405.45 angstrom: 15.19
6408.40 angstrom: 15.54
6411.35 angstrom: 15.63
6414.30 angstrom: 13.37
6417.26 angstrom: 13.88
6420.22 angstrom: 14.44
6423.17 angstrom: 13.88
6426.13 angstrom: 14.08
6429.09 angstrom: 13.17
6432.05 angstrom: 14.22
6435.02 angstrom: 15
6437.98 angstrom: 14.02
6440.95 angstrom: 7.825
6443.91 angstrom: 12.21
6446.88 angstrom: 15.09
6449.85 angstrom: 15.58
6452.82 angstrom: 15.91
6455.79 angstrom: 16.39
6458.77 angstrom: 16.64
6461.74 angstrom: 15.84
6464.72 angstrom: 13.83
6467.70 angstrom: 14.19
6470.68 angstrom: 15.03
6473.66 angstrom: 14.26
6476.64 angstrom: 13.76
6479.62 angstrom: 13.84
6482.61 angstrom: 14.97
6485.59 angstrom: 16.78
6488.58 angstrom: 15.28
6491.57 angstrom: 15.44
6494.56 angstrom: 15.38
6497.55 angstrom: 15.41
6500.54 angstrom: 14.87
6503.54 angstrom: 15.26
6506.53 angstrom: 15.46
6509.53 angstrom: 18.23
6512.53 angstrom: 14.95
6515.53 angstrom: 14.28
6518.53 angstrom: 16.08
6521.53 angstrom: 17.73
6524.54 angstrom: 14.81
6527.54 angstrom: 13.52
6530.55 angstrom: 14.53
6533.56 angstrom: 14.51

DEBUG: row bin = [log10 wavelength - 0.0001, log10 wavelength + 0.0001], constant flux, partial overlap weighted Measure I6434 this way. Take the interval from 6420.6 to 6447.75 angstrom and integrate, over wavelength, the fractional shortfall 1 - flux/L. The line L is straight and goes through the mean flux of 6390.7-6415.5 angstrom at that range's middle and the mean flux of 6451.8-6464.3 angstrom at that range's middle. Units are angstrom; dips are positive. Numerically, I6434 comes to 4.0 angstrom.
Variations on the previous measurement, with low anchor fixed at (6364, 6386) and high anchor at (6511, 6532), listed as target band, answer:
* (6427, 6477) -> 3.9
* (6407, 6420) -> 0.9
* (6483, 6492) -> -0.3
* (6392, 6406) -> 0.7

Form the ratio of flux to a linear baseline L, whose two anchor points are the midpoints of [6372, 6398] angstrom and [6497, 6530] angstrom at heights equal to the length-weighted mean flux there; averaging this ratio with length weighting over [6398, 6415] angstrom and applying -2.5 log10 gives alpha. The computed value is 0.02 mag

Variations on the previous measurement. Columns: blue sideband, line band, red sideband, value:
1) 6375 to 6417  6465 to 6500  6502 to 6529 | 0.040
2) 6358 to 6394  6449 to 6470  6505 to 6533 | 0.008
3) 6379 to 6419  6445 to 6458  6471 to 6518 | -0.039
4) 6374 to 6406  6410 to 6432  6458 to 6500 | 0.083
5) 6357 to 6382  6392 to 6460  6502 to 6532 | 0.098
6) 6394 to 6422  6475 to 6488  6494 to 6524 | 0.044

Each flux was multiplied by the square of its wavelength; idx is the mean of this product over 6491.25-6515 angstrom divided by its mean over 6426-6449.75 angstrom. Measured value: 1.20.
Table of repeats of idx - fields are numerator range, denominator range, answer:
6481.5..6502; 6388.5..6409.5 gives 1.06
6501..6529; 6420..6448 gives 1.20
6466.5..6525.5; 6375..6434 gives 1.06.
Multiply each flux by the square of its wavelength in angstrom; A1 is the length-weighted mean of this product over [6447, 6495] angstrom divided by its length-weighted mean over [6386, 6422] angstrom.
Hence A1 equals 1.05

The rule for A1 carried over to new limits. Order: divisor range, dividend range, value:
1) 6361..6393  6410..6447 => 0.87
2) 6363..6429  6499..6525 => 1.08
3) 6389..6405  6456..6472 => 1.04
